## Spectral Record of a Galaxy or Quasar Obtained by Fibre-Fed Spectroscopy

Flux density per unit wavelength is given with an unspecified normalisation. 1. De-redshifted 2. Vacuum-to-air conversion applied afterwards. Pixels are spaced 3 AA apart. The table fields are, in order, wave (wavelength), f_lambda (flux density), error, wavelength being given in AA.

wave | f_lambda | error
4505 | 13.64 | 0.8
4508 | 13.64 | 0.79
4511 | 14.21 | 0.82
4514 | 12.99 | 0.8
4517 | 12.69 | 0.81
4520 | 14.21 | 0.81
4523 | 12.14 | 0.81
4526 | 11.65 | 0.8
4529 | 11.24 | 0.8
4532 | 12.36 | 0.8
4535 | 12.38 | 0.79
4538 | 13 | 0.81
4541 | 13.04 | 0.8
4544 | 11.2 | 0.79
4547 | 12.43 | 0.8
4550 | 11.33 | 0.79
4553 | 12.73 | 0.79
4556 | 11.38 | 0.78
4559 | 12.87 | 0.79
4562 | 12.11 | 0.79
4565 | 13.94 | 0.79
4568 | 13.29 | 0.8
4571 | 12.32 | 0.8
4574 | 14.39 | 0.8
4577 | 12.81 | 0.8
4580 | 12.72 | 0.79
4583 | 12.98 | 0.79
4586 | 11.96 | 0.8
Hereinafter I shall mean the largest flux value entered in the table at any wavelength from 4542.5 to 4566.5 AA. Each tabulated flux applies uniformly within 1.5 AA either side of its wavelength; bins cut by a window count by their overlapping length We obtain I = 13.94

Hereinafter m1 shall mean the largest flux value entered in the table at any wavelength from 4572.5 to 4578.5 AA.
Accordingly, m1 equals 14.39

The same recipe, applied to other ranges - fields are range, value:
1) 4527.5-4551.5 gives 13.04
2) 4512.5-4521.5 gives 14.21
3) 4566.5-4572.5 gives 13.29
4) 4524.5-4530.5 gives 11.65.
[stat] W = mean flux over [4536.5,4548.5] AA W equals 12.4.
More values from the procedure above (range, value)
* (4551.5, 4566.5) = 12.6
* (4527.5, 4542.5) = 12.4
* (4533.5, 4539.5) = 12.7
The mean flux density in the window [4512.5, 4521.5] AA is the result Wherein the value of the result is 13.3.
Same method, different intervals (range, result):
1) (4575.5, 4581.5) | 12.8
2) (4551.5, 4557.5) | 12.1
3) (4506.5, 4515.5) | 13.6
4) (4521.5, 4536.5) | 12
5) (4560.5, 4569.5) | 13.1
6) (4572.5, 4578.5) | 13.6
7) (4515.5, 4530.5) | 12.4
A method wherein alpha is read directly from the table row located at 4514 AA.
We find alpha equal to 12.99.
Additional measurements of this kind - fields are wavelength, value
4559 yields 12.87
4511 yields 14.21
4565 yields 13.94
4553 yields 12.73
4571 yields 12.32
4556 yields 11.38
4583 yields 12.98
